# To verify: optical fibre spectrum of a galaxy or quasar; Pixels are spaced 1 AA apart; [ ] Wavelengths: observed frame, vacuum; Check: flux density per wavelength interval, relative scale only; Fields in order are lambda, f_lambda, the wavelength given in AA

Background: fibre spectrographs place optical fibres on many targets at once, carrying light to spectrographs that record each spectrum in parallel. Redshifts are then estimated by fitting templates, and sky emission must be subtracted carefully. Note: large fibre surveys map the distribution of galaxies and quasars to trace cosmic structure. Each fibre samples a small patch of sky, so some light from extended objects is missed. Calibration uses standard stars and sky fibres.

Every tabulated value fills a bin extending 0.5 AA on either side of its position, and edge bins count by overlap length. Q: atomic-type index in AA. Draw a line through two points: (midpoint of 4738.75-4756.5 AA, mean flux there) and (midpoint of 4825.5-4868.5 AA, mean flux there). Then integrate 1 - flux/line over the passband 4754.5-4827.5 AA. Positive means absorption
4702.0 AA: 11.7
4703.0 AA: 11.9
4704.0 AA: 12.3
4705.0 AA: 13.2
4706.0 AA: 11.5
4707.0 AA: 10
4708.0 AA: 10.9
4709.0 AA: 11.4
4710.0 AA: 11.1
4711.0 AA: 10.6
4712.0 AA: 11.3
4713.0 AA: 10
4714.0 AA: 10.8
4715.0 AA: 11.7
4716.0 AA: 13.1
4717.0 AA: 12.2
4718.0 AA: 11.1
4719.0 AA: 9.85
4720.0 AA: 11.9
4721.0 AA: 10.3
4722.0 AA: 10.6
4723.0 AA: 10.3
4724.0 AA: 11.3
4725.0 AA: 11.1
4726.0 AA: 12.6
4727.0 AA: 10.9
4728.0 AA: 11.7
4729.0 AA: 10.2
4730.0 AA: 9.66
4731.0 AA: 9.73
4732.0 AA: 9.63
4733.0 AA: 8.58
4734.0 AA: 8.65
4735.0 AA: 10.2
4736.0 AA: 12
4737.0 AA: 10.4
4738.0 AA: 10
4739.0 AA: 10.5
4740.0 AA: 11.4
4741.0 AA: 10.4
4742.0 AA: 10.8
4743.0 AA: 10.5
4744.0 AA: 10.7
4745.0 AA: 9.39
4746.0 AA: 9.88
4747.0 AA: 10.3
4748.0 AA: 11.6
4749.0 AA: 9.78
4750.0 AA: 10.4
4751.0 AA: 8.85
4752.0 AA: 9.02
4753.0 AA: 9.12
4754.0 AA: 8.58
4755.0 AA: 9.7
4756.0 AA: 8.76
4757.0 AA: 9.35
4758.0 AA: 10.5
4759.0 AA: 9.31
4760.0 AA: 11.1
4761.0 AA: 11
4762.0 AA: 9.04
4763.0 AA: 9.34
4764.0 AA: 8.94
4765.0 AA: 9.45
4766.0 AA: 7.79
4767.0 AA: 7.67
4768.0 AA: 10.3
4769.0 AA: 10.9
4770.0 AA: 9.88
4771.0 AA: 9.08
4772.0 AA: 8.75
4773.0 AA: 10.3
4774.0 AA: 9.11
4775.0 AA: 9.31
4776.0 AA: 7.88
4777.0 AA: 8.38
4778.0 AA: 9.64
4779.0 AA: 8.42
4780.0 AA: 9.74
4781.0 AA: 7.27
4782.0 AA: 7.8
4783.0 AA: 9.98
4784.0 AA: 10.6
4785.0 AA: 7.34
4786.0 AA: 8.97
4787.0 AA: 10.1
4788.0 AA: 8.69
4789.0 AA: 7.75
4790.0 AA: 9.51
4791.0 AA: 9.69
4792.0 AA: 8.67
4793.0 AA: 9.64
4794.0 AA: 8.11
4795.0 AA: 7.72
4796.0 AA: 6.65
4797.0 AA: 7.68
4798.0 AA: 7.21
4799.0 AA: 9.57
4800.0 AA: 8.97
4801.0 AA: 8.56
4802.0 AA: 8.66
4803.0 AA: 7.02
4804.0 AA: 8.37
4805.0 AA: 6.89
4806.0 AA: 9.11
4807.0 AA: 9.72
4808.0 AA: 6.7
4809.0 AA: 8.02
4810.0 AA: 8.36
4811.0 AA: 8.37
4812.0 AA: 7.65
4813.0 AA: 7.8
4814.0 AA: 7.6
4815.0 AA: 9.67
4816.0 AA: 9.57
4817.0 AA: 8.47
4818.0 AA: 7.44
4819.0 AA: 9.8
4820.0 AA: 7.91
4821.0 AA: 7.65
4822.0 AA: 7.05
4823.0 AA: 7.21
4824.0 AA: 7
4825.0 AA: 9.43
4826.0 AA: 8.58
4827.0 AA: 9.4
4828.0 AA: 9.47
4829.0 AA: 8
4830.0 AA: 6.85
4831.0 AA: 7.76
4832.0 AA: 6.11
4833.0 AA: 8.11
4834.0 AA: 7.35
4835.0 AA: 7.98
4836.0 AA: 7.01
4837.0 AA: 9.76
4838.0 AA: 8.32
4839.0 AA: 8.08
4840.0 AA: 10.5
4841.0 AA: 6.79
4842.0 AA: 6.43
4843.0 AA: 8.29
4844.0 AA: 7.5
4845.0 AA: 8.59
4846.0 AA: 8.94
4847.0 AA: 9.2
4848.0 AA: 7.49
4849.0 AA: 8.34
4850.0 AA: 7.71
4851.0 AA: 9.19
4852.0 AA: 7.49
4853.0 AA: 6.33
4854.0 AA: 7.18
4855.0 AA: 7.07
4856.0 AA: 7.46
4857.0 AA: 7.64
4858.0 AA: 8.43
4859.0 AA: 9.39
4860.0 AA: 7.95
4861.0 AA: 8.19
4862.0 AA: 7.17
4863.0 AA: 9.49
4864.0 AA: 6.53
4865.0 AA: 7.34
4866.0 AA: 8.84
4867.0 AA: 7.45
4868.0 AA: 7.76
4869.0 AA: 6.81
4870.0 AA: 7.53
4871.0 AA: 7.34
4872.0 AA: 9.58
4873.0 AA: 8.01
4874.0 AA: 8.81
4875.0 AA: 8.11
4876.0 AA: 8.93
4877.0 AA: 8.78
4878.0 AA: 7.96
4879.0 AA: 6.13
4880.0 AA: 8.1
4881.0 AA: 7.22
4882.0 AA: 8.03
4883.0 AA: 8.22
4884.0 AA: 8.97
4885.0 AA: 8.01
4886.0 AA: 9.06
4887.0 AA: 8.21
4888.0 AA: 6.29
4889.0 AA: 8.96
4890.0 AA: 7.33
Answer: 3.03 AA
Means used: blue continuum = 9.97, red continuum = 7.99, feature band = 8.73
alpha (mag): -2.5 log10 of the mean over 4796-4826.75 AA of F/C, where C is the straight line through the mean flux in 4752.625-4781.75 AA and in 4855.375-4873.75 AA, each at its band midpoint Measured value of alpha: 0.06 mag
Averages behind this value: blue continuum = 9.25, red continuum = 7.95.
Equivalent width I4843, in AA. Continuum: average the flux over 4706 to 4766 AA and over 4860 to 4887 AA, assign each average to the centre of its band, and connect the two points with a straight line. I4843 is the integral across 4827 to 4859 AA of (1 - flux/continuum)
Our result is 2.1 AA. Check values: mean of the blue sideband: 10.4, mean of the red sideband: 8.02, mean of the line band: 7.96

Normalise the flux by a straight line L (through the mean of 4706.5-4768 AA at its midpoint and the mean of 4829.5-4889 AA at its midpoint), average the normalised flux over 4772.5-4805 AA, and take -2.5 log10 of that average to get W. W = 0.08 mag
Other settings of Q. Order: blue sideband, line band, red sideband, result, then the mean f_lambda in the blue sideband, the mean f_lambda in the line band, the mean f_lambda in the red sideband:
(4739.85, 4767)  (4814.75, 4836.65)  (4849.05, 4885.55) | 1.3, 9.75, 8.08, 7.93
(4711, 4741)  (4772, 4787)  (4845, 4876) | 1.1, 10.7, 8.94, 7.98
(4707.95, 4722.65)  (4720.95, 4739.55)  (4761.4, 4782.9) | 0.2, 11.1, 10.4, 9.03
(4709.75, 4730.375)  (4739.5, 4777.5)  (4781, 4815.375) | 0.5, 11.1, 9.65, 8.42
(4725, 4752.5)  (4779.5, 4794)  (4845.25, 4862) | 0.6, 10.3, 8.95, 7.98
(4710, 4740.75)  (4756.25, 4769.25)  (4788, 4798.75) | -0.2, 10.7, 9.55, 8.31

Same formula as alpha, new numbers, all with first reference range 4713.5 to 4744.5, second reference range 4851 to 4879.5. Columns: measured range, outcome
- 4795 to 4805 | 0.16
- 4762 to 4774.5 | 0.07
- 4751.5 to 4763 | 0.06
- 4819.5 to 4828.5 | 0.07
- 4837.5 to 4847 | 0.02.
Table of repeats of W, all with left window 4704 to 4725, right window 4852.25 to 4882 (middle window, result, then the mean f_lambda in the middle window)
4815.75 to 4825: 0.106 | 8.05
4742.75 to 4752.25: 0.043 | 10.1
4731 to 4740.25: 0.065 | 10.1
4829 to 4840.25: 0.082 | 7.93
